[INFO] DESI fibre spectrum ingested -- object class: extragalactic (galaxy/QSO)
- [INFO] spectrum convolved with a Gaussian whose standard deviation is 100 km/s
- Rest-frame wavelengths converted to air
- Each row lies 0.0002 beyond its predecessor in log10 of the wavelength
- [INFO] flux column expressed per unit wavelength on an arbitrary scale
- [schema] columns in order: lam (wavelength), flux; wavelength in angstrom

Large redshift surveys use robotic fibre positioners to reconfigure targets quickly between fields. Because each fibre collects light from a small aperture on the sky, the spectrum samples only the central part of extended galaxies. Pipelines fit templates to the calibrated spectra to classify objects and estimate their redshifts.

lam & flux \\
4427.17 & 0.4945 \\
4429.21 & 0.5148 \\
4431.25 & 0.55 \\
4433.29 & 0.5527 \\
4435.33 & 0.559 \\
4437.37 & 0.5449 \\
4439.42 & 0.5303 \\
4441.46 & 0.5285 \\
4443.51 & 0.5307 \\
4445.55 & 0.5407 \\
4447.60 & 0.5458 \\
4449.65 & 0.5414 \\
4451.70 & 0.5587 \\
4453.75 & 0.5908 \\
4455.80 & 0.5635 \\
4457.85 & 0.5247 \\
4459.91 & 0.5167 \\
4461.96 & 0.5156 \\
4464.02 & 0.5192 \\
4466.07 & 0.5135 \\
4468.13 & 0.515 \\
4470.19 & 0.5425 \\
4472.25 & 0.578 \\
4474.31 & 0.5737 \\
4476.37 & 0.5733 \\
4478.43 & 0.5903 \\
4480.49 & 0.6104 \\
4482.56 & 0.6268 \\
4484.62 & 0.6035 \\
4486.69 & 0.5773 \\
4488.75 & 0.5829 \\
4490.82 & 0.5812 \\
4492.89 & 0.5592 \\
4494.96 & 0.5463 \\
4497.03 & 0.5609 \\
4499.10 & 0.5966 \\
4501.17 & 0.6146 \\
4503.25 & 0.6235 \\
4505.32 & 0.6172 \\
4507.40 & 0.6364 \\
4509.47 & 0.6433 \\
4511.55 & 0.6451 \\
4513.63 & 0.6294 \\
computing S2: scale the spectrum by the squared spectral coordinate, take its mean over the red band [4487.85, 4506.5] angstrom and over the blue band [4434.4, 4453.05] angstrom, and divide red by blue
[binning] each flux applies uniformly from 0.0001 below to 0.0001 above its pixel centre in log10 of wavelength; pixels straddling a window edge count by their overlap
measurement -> 1.1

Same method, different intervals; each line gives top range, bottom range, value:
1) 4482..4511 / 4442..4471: 1.13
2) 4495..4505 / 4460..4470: 1.17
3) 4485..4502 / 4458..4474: 1.10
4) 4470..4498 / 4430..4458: 1.08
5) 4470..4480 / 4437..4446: 1.10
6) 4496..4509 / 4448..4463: 1.14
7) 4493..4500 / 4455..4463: 1.09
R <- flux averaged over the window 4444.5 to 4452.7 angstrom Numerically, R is 0.547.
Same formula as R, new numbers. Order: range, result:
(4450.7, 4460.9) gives 0.551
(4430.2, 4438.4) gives 0.552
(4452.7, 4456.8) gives 0.577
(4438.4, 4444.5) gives 0.53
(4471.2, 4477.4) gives 0.575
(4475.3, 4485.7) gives 0.601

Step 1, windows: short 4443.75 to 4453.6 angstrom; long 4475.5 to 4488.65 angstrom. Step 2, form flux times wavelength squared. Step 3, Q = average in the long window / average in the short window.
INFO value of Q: 1.1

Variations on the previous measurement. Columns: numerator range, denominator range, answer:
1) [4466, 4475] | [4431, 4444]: 1.02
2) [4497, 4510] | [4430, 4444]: 1.17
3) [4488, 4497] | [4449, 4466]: 1.06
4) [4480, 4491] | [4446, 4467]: 1.12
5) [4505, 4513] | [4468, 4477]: 1.16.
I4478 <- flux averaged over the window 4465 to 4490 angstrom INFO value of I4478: 0.574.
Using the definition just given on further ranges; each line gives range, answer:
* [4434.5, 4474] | 0.54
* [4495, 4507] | 0.6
